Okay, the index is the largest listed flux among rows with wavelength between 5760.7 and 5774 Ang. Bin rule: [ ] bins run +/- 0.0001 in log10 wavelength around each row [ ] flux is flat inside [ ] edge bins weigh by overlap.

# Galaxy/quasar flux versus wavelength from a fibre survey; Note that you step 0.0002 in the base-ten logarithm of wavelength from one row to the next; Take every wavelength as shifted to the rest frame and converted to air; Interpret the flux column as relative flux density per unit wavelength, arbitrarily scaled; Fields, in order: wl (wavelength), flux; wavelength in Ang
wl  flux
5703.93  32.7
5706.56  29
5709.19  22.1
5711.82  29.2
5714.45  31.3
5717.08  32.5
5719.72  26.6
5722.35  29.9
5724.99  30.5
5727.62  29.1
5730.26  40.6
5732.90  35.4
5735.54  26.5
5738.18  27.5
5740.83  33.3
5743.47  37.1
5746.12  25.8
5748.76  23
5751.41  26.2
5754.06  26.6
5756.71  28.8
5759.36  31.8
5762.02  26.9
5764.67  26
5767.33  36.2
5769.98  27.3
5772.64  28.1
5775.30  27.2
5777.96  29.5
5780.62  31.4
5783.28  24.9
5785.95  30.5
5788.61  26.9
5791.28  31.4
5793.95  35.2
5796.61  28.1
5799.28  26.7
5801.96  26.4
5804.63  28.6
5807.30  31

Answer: 36.2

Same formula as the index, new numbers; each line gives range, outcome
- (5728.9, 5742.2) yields 40.6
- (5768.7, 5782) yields 31.4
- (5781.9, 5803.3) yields 35.2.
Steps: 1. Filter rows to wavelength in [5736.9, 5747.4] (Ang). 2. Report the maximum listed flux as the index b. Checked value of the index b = 37.1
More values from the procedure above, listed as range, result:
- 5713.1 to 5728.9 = 32.5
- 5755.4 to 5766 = 31.8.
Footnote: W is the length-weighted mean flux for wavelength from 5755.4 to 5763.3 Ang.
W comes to 29.2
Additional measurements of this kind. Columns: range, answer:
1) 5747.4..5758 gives 26.2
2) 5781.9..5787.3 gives 27.7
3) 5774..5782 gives 29.4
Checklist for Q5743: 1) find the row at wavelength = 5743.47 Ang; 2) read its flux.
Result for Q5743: 37.1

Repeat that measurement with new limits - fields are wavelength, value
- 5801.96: 26.4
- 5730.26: 40.6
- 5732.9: 35.4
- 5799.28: 26.7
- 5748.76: 23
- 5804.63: 28.6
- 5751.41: 26.2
